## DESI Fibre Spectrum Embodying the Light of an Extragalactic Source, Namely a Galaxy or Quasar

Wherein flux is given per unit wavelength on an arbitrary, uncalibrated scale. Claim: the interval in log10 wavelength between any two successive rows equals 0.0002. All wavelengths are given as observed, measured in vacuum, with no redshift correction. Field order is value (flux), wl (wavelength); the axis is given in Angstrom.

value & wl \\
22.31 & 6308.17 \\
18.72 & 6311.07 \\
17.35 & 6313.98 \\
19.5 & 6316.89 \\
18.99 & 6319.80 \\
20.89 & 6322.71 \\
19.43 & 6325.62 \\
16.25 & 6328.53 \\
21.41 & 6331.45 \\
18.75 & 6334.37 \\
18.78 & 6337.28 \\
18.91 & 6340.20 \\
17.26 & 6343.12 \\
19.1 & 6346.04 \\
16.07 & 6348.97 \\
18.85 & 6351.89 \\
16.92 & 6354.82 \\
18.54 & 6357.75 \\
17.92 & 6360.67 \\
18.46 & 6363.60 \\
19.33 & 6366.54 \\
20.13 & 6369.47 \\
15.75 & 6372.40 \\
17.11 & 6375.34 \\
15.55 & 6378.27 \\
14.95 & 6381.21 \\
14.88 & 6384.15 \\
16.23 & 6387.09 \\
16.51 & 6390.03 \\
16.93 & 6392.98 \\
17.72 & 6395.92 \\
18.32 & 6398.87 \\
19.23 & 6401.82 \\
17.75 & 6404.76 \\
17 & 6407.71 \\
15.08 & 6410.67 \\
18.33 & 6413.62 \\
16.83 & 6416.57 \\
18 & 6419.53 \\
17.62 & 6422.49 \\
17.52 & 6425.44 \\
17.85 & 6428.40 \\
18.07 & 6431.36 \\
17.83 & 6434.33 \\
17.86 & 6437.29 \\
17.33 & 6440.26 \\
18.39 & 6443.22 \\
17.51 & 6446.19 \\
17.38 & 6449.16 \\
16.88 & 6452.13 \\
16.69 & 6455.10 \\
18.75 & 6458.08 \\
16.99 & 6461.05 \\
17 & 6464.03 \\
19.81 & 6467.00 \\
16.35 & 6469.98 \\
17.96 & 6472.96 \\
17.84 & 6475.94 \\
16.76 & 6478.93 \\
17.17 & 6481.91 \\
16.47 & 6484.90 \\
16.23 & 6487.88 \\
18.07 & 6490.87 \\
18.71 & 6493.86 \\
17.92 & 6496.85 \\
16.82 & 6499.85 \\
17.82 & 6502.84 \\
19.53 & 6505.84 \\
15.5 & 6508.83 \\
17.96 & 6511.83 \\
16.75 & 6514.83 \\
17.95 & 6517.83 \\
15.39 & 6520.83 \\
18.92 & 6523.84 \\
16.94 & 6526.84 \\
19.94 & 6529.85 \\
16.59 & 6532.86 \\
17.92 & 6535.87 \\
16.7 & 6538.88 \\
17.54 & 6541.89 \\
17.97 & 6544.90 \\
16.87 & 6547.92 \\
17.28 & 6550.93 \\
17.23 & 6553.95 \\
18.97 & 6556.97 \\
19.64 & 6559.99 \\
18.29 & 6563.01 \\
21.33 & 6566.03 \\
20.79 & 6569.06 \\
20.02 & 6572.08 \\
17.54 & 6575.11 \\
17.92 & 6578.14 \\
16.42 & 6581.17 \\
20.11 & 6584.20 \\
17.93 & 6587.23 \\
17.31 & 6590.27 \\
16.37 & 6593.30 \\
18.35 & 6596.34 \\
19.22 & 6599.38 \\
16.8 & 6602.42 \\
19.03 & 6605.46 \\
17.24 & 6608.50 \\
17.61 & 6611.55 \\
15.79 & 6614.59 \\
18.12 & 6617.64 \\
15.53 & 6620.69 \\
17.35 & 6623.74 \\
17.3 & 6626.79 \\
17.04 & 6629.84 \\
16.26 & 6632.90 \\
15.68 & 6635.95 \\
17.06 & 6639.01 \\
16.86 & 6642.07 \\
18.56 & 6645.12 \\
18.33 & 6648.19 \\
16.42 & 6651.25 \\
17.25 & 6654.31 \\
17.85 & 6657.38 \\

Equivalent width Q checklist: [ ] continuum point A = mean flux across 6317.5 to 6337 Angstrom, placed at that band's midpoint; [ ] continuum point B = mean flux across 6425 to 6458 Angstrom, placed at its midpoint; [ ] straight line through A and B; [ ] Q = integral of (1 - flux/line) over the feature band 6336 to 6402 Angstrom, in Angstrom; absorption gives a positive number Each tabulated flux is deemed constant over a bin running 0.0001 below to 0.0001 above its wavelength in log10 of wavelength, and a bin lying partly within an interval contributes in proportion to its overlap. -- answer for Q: 4.13 Angstrom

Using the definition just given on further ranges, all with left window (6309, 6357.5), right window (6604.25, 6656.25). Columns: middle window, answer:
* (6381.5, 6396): 1.68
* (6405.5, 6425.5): 1.11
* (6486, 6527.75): 0.68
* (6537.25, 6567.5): -1.13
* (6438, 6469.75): 0.69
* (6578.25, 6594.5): -0.30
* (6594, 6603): -0.42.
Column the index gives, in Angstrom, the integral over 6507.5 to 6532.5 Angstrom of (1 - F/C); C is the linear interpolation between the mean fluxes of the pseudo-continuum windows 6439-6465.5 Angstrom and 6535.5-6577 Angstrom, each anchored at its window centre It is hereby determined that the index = 1.0 Angstrom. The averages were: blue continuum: 17.4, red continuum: 18.4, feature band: 17.4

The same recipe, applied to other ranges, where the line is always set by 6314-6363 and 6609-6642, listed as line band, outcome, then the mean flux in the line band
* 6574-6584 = -0.3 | 17.7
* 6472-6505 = 0.3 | 17.5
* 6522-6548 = -0.6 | 17.7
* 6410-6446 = 0.8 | 17.6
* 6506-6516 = 0.2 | 17.1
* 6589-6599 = -0.3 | 17.6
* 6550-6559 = -0.4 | 18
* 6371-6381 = 1.3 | 16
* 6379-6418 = 2.8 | 16.9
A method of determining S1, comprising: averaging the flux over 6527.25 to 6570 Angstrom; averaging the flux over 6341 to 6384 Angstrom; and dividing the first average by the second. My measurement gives 1.05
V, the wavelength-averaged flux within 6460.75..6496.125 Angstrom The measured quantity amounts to 17.5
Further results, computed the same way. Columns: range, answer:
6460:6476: 17.7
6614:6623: 16.6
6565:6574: 20.5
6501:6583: 18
